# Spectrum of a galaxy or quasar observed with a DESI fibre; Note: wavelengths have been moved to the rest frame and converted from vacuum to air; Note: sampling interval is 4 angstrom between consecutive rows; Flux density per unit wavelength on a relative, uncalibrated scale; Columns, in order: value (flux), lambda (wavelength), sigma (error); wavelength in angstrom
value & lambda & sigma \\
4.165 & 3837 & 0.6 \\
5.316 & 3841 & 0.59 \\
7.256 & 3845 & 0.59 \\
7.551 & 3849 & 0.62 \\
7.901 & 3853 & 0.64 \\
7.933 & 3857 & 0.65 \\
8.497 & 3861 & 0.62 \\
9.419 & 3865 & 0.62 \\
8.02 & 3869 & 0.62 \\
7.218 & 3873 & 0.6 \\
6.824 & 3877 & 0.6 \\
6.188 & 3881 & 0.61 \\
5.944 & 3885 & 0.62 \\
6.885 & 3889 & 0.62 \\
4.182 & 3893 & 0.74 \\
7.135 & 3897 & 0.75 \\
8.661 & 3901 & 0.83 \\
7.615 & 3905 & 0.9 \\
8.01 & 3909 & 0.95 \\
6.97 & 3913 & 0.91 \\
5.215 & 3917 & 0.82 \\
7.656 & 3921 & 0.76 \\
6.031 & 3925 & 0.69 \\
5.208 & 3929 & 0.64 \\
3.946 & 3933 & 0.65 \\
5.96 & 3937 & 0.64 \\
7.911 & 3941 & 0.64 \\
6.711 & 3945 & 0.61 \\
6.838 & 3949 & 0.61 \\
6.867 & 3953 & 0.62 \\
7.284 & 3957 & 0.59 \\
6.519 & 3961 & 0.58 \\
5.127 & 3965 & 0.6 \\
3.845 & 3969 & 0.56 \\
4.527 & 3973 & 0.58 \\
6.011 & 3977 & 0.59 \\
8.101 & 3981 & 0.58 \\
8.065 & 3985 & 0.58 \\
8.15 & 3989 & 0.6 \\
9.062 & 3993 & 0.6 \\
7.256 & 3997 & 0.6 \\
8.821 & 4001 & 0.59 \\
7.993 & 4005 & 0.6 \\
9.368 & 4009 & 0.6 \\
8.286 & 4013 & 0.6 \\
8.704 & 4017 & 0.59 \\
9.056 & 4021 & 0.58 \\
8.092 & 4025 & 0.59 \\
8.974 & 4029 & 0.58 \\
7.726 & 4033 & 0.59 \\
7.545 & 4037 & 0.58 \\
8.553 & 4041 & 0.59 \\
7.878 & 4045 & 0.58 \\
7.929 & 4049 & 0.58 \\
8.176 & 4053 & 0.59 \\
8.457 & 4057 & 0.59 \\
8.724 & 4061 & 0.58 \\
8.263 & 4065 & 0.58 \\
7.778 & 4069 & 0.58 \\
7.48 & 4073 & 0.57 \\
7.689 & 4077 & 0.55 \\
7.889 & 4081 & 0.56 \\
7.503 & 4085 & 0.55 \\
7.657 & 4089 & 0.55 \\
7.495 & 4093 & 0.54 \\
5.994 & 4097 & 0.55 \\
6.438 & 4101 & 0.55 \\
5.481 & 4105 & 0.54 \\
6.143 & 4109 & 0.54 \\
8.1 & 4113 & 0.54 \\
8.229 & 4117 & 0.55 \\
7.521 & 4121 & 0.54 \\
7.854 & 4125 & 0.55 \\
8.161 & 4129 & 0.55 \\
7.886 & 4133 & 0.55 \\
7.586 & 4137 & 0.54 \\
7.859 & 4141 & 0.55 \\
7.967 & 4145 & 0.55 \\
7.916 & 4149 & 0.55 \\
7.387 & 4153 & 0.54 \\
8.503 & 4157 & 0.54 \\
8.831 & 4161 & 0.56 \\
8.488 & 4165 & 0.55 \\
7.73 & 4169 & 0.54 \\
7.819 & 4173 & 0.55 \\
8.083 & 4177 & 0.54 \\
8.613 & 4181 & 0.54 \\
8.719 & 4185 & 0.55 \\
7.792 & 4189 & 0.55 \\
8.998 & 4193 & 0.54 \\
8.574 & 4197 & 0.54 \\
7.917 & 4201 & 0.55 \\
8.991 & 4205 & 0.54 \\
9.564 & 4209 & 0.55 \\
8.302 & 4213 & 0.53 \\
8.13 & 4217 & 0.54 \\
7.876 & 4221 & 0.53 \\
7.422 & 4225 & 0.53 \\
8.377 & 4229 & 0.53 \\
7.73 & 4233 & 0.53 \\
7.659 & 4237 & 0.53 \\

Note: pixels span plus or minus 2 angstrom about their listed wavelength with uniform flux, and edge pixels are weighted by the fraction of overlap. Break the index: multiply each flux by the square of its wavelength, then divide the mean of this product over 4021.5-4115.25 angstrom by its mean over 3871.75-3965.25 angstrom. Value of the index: 1.26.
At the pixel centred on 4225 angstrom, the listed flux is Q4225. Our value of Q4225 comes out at 7.422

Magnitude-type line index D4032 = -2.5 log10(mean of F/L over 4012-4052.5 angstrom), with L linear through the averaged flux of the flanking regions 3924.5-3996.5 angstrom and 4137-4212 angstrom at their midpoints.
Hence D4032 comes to -0.17 mag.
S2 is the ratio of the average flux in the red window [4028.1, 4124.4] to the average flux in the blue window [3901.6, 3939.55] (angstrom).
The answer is 1.19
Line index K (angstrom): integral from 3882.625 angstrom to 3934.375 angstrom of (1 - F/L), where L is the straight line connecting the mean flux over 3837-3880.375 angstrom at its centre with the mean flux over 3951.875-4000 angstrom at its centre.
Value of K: 5.0 angstrom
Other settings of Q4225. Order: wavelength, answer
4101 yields 6.438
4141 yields 7.859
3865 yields 9.419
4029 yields 8.974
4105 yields 5.481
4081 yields 7.889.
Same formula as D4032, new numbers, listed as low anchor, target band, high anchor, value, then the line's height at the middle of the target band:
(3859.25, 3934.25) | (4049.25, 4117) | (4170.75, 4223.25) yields 0.04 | 7.81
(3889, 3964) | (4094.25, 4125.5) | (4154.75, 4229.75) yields 0.13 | 7.8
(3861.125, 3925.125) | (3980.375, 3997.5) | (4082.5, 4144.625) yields -0.14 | 7.19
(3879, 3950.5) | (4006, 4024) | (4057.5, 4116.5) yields -0.24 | 7.01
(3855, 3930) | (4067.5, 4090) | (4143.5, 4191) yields 0.02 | 7.8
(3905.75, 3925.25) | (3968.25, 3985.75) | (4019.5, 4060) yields 0.23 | 7.56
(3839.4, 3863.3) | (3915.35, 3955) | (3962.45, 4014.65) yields 0.18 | 7.34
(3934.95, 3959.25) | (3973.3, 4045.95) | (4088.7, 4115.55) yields -0.19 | 6.84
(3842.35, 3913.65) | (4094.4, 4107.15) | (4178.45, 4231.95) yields 0.31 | 8.05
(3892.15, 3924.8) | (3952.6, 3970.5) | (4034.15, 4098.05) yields 0.22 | 7.27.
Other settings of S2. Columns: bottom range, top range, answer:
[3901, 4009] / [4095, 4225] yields 1.16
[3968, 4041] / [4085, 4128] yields 0.91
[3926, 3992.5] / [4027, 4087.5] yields 1.26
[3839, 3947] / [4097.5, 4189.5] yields 1.13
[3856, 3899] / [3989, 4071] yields 1.17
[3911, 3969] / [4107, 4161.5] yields 1.26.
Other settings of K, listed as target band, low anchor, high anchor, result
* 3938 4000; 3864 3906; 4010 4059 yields 7.3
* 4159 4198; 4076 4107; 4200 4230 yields -2.1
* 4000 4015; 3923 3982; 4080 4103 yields -5.0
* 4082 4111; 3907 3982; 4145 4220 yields 3.3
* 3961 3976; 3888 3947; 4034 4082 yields 4.7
